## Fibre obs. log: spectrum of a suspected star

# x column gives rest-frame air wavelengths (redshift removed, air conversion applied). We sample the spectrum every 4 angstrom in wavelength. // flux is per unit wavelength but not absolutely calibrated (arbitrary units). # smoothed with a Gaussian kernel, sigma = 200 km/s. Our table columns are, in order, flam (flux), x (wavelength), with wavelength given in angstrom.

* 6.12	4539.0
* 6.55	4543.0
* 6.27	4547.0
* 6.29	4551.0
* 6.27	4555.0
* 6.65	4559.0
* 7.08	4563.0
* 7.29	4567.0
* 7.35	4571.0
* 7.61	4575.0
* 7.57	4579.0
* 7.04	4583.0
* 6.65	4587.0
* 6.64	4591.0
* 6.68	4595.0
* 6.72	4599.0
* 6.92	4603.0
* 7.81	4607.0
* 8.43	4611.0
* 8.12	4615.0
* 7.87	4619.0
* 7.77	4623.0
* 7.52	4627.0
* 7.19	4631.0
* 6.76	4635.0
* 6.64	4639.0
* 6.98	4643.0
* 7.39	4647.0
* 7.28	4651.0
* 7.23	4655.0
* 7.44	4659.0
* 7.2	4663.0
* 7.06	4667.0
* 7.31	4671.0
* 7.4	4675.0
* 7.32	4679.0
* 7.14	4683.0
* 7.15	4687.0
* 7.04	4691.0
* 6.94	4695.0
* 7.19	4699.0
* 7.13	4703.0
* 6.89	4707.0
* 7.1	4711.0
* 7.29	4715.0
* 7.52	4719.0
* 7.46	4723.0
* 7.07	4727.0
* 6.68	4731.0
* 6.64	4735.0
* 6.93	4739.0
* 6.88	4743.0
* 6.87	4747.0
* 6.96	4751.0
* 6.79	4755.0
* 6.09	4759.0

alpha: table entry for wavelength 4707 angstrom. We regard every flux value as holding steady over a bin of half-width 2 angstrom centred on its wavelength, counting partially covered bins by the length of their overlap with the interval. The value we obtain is 6.89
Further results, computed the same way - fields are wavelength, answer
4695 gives 6.94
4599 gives 6.72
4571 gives 7.35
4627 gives 7.52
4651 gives 7.28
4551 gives 6.29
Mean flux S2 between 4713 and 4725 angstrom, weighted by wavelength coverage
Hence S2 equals 7.42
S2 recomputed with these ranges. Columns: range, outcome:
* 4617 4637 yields 7.42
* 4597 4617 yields 7.6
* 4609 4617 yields 8.27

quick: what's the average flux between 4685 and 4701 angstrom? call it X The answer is 7.08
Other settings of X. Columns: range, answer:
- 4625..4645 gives 7.02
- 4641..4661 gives 7.26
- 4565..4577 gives 7.42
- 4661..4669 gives 7.13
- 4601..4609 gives 7.37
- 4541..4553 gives 6.37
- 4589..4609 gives 6.95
